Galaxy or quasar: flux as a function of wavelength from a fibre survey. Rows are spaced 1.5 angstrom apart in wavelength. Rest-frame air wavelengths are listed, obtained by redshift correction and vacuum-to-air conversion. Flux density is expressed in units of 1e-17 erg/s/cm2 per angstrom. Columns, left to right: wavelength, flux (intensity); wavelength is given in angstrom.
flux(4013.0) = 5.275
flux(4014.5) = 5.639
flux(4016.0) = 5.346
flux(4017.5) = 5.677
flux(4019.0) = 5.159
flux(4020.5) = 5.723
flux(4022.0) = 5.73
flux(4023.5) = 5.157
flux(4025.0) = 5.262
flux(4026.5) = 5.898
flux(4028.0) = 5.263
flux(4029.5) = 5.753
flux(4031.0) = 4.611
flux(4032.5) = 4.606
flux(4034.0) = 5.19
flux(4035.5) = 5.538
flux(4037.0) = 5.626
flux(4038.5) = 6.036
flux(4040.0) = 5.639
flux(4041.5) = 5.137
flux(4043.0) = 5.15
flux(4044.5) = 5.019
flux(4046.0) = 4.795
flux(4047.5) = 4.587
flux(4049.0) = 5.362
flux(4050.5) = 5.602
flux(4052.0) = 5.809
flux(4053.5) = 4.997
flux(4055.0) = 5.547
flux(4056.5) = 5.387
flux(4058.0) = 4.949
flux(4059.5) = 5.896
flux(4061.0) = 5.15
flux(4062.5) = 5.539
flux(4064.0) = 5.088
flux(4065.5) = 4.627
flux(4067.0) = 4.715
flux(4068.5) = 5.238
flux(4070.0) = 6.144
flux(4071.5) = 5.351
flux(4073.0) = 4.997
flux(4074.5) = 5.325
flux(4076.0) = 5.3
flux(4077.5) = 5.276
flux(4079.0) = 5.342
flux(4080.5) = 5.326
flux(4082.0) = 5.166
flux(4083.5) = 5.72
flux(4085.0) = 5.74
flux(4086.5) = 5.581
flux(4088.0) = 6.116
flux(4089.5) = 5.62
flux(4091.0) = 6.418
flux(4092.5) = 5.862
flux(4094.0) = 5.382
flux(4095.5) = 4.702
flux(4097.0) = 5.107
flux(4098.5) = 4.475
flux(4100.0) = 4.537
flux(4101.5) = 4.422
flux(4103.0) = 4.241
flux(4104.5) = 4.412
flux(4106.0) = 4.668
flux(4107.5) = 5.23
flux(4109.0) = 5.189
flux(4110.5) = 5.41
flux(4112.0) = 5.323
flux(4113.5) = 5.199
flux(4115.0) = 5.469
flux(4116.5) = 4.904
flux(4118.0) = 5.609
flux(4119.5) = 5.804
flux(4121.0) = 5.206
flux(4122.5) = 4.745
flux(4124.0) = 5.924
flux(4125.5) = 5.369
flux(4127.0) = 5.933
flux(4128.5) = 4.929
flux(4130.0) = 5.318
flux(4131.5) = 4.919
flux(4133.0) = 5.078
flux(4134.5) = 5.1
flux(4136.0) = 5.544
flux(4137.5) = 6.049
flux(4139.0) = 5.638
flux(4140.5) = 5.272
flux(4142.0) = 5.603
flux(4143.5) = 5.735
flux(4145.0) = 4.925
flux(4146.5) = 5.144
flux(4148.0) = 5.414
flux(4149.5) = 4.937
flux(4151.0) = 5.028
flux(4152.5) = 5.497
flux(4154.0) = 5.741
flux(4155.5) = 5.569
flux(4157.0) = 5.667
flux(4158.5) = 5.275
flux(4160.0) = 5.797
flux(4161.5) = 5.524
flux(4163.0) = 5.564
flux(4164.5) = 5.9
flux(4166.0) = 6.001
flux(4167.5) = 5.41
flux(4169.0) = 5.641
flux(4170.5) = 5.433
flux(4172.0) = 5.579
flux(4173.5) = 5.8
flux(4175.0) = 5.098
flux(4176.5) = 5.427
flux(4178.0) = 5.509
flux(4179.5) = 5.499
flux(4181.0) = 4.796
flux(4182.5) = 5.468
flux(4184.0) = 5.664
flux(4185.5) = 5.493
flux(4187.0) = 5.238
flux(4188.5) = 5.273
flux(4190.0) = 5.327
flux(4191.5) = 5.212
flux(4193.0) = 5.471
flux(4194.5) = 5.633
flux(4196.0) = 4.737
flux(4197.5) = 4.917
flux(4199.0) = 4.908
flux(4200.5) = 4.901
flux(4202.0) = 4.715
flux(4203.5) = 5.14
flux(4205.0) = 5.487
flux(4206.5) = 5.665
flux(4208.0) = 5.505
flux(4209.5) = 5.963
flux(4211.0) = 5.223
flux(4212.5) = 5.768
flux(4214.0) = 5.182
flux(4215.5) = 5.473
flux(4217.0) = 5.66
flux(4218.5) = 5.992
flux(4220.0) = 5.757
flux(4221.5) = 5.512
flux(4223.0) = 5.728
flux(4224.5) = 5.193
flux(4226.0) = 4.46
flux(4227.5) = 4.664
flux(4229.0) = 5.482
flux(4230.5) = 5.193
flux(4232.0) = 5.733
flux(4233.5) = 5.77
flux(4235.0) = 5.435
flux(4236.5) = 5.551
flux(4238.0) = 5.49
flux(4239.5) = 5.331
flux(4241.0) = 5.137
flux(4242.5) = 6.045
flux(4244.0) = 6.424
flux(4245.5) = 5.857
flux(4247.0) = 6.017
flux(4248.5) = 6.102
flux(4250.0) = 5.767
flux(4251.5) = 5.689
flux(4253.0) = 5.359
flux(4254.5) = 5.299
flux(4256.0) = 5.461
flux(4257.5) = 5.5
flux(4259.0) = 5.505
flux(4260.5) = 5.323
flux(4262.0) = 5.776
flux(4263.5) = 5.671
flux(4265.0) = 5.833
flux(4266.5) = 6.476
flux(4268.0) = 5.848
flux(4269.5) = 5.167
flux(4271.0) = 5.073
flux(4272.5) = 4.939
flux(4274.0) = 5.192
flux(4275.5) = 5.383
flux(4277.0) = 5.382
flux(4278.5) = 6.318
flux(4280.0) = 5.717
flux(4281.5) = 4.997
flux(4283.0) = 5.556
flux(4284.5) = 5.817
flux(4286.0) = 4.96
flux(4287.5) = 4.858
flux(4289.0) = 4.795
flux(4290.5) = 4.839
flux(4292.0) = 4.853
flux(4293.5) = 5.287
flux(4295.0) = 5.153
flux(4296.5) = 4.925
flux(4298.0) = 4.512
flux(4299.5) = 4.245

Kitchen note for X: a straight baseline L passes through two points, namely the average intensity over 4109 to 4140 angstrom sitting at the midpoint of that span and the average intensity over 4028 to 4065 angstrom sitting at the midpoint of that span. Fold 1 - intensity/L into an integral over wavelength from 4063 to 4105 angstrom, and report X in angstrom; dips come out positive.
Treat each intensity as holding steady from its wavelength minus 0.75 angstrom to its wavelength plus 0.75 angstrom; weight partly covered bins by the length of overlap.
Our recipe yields 0.8 angstrom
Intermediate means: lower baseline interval 5.29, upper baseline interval 5.37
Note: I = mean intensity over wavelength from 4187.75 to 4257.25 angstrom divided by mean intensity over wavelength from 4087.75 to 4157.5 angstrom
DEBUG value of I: 1.0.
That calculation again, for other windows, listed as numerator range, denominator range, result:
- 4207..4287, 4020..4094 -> 1.03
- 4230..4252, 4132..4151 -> 1.07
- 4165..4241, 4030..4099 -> 1.01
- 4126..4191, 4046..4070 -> 1.04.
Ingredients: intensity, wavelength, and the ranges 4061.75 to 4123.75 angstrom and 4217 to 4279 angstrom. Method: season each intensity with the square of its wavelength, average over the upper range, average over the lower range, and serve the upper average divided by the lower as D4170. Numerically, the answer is 1.14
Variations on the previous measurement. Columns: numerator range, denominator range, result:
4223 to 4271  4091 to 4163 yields 1.12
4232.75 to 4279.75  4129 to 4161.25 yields 1.10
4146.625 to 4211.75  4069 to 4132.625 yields 1.06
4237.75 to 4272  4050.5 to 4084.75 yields 1.16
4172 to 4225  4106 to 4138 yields 1.05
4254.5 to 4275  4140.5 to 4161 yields 1.08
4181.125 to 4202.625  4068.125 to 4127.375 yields 1.03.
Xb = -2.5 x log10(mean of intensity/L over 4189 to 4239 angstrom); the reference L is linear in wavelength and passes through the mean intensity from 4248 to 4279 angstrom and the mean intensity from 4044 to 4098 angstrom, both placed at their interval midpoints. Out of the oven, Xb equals 0.03 mag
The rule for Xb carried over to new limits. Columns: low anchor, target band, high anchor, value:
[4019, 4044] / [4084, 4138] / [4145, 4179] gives 0.037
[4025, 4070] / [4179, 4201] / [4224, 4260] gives 0.045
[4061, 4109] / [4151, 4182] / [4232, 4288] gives -0.028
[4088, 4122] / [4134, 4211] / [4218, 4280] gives -0.012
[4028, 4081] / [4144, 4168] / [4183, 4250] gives -0.017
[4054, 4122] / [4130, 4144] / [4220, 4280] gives -0.016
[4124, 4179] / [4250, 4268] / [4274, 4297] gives -0.068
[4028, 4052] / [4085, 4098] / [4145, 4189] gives -0.049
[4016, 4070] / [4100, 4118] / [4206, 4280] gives 0.091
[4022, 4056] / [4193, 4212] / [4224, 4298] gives 0.031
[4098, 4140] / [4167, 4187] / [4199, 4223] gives -0.018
